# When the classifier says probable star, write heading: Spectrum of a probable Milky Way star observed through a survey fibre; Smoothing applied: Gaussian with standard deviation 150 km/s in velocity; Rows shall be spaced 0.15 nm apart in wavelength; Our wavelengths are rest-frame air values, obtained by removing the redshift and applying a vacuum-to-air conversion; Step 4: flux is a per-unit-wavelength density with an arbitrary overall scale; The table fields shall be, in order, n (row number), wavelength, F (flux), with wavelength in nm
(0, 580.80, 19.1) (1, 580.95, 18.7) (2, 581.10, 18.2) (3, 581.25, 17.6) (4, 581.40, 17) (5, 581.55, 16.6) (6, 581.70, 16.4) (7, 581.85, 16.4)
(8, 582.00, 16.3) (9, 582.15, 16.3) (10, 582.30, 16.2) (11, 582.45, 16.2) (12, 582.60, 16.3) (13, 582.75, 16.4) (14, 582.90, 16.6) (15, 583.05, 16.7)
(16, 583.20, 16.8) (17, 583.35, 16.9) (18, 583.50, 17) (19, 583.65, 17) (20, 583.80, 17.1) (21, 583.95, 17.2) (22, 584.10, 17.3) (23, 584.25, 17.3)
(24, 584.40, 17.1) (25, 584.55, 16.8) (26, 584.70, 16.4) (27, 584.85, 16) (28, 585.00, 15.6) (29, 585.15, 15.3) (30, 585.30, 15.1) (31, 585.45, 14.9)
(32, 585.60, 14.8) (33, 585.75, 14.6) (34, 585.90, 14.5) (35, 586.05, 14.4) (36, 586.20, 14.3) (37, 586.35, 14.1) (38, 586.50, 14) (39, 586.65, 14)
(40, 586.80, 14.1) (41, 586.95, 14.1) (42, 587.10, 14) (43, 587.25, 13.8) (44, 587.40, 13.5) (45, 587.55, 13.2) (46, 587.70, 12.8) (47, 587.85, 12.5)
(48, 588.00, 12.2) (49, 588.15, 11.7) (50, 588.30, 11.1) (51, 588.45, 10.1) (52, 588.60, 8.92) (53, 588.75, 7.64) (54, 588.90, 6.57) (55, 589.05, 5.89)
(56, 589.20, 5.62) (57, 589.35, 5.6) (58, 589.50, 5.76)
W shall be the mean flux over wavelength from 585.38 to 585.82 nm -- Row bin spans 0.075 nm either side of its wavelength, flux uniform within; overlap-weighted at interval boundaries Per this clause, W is 14.8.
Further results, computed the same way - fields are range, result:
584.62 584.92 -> 16.2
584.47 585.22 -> 16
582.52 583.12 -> 16.5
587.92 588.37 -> 11.7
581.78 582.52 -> 16.3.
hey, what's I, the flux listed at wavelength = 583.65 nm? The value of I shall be 17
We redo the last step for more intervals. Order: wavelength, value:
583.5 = 17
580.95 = 18.7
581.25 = 17.6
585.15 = 15.3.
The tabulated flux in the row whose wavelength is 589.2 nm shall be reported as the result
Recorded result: 5.62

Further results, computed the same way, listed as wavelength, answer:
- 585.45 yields 14.9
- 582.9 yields 16.6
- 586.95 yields 14.1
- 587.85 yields 12.5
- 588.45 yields 10.1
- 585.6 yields 14.8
